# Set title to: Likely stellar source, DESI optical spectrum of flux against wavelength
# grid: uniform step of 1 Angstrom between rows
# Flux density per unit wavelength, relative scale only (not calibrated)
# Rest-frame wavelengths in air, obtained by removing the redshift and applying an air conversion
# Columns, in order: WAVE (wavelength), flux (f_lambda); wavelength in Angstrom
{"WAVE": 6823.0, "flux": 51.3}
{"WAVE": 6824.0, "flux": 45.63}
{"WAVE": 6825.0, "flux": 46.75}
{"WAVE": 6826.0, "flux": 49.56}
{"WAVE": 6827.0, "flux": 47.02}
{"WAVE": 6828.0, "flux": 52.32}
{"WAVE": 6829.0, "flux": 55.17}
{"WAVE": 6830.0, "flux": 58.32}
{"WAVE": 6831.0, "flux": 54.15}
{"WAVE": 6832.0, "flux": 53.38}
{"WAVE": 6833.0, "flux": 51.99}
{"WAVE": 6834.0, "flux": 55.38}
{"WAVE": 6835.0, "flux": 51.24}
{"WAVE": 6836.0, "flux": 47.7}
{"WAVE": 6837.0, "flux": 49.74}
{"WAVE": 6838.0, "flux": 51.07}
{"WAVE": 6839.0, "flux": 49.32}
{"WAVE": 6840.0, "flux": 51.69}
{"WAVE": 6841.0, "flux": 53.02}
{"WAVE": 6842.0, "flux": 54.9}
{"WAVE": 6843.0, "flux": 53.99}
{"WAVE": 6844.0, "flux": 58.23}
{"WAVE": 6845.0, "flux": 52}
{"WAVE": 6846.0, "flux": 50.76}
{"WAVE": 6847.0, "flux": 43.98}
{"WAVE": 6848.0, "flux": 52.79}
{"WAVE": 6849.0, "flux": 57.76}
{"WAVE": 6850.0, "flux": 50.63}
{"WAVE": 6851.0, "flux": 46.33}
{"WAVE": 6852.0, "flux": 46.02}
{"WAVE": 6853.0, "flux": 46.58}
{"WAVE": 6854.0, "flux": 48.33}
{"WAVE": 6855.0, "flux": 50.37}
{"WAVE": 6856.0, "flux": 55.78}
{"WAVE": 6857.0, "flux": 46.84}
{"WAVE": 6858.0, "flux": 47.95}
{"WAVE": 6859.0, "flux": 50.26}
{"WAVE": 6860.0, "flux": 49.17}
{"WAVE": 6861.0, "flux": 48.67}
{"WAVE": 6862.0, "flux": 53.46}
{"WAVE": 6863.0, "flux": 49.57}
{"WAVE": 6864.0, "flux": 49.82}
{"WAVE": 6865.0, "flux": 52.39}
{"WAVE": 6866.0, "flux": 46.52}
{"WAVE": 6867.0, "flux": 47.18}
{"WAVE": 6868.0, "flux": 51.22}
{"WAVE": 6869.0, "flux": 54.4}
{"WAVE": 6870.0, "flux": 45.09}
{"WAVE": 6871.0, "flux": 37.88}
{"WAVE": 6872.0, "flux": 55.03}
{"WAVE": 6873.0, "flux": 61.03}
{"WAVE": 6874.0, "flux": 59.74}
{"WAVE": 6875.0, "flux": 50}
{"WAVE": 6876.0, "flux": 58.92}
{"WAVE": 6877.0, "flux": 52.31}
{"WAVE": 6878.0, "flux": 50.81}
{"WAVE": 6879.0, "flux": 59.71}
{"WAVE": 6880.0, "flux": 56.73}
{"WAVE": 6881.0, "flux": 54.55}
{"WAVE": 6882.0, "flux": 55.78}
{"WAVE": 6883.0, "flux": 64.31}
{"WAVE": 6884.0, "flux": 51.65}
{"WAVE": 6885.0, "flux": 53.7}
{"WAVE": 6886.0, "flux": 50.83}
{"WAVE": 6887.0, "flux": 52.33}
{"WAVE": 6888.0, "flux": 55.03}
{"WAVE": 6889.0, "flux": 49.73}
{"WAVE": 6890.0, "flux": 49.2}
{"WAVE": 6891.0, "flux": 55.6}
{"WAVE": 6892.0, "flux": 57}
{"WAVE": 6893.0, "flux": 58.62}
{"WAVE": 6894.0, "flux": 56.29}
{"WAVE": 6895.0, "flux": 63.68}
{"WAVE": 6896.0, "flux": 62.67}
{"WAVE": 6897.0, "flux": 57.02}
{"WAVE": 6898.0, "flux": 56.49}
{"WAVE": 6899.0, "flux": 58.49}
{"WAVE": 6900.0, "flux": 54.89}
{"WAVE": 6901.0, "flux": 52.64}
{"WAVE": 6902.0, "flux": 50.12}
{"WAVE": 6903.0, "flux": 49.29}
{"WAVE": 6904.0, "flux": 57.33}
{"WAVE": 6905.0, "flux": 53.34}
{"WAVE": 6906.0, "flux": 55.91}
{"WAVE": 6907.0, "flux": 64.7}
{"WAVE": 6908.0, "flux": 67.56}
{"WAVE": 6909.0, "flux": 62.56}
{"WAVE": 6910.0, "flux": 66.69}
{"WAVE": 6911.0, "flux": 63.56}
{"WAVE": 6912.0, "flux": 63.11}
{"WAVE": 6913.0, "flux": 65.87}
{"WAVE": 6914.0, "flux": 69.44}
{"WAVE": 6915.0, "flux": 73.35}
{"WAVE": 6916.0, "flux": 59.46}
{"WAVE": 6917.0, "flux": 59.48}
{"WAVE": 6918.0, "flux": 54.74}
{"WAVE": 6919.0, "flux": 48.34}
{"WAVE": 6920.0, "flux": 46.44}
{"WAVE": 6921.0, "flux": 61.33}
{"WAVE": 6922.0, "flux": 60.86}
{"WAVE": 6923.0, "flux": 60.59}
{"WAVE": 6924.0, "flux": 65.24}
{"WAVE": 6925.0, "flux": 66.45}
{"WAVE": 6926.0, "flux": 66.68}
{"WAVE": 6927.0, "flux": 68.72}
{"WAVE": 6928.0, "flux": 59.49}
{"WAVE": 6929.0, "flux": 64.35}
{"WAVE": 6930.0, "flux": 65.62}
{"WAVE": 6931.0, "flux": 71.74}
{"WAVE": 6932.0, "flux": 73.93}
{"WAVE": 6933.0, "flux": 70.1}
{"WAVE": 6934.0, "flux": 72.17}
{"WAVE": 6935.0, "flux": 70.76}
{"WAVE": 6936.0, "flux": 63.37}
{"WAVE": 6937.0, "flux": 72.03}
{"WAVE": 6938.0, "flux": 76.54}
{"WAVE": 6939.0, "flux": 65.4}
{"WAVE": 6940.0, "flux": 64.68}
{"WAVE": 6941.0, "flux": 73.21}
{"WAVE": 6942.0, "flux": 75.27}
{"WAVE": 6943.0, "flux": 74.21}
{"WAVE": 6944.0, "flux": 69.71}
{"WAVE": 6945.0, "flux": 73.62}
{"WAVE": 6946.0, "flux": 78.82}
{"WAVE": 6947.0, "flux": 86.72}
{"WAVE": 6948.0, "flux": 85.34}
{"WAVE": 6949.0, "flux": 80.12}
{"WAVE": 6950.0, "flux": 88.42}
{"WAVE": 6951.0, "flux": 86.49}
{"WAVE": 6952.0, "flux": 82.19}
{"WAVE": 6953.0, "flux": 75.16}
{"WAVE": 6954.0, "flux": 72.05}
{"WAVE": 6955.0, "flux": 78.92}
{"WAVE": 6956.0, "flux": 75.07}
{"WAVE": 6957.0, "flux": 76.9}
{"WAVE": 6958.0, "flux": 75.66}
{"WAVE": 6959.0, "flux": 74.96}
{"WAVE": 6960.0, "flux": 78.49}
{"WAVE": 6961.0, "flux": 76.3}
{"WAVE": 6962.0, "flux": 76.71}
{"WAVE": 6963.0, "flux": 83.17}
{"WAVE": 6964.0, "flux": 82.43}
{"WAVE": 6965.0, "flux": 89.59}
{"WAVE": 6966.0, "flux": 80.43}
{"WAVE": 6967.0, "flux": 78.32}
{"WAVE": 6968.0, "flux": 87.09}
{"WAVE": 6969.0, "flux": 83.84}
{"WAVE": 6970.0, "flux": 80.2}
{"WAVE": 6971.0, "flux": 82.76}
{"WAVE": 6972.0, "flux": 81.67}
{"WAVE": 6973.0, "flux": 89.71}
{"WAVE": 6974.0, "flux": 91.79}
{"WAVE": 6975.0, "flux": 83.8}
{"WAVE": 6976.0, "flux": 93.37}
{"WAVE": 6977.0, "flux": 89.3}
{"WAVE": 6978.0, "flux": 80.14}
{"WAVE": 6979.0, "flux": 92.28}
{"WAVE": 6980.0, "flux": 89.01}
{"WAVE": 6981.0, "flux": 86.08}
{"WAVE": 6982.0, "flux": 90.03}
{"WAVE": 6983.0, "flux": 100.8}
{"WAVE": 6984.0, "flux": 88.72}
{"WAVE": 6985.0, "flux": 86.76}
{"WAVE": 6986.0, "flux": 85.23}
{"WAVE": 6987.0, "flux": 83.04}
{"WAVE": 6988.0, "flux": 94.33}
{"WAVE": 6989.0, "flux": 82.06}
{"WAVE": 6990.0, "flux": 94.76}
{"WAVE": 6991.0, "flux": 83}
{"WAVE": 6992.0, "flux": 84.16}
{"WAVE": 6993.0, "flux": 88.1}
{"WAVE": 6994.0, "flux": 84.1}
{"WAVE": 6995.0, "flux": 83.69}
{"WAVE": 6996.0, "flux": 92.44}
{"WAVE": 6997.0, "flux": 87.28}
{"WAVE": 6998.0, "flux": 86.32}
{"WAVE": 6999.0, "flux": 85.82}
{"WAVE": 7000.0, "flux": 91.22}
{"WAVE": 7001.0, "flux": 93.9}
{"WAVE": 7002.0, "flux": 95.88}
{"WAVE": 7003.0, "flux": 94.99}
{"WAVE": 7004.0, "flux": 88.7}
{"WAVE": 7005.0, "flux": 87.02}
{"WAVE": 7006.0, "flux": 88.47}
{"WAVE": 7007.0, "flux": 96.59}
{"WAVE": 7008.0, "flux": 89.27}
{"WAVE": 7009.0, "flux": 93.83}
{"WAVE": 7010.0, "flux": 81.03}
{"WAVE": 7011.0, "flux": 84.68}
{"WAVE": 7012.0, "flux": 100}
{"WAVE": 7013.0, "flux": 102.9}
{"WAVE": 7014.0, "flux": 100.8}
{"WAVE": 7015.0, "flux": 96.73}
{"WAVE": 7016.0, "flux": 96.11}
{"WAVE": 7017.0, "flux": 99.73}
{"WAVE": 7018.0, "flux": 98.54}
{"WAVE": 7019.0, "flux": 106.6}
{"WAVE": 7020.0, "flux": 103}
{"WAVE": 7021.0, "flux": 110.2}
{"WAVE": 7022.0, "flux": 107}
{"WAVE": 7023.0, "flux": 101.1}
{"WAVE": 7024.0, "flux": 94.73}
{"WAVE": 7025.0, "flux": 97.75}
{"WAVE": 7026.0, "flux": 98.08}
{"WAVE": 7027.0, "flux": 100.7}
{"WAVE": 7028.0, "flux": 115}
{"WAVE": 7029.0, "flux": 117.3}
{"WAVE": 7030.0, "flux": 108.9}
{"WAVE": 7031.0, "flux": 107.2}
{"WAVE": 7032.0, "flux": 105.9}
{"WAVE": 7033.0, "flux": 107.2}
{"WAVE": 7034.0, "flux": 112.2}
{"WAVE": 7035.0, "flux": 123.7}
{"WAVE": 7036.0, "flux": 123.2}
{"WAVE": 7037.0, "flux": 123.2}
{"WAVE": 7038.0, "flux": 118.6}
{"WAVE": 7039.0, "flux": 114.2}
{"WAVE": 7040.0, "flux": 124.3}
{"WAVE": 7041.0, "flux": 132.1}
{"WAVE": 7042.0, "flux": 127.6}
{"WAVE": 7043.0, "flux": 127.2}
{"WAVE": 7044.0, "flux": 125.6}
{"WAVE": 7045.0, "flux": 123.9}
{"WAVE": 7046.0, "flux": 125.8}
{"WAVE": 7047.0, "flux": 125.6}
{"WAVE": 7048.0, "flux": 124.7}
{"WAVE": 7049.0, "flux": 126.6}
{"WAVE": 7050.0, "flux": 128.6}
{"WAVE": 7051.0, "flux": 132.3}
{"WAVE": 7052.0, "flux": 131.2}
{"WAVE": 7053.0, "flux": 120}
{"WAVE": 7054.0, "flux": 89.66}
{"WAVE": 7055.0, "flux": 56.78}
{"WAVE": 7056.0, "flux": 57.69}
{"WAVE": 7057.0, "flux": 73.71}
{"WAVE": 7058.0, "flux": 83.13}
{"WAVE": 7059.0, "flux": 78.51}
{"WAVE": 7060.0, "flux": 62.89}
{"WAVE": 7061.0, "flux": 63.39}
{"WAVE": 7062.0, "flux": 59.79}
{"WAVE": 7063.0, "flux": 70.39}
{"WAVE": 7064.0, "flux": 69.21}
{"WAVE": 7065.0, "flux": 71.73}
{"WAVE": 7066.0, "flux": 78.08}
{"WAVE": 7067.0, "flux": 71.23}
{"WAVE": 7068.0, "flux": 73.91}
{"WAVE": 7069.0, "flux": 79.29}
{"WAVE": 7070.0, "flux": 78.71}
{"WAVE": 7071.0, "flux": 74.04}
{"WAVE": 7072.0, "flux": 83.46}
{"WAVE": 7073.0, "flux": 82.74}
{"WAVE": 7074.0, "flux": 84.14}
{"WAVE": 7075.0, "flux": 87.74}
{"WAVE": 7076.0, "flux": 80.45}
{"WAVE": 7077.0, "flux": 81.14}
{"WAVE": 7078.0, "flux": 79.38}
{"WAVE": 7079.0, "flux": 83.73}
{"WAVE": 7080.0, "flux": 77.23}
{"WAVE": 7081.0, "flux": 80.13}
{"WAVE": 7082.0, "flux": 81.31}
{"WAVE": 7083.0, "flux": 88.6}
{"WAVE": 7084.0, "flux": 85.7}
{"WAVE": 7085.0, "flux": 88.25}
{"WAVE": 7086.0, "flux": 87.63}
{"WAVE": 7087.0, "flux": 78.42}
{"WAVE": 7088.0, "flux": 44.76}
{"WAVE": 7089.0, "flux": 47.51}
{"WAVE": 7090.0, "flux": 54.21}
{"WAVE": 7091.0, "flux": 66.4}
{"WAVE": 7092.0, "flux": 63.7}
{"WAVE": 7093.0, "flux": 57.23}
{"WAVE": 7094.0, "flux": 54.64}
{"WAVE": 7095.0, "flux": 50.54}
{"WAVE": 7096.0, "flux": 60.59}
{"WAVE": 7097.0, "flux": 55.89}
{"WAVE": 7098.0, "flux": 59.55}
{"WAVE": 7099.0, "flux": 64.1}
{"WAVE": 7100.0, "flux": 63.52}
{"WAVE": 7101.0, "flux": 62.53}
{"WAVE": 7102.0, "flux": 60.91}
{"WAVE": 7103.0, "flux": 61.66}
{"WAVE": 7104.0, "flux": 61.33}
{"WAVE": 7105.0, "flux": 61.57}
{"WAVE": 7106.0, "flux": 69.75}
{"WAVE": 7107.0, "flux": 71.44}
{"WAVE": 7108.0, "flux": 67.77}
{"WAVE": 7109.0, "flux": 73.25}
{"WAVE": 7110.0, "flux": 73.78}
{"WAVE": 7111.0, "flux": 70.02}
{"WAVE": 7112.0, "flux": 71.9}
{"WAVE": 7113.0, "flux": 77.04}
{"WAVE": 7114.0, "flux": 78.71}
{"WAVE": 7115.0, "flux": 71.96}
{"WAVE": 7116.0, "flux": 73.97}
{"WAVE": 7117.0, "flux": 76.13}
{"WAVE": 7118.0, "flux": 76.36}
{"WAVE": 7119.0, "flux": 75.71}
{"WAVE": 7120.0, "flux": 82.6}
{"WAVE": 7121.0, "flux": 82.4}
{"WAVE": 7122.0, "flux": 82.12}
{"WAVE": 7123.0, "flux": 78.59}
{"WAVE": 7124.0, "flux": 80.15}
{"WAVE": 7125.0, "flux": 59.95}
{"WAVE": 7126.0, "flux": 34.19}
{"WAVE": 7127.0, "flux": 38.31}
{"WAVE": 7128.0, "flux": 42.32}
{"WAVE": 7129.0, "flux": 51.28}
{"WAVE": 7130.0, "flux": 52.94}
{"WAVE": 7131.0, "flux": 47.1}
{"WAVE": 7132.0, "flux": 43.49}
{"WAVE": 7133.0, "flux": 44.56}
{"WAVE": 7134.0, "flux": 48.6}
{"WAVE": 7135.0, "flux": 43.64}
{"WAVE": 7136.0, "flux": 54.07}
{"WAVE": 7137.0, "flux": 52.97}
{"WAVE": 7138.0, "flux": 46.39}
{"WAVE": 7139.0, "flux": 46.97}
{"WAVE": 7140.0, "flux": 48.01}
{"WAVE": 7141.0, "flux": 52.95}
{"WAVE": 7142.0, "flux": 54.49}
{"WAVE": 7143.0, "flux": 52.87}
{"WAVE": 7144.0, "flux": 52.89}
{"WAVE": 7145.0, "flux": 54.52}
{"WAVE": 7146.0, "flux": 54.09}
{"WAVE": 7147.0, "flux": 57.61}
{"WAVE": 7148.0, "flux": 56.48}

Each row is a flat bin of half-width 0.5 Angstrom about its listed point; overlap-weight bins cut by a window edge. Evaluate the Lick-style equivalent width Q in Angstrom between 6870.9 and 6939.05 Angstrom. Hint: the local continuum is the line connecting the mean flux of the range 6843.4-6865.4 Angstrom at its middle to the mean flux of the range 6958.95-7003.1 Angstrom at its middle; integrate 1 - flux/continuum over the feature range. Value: 5.2 Angstrom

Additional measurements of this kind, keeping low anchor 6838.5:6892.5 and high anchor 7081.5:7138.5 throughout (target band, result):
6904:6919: -2.2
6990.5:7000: -4.5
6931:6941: -2.6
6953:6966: -5.0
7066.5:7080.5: -3.9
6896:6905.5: -0.2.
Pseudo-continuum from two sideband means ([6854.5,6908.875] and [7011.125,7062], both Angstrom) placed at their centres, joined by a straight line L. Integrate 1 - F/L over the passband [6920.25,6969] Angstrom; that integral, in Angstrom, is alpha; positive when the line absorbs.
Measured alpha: 0.8 Angstrom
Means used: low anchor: 53.9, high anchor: 106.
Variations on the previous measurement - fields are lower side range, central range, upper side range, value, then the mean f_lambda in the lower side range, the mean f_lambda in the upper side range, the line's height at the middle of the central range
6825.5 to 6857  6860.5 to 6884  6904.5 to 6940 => 1.5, 51.5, 64.3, 56.4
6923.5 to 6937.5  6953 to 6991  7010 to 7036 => 0.0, 67.9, 104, 84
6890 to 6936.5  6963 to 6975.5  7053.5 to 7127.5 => -3.9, 61.3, 70.8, 64.3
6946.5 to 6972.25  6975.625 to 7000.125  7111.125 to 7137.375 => -3.3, 80.7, 62.5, 77.6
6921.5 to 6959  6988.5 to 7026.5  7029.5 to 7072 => -1.7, 72.6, 100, 89.3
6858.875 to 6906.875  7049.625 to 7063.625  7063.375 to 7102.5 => -3.4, 53.8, 71.6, 69.3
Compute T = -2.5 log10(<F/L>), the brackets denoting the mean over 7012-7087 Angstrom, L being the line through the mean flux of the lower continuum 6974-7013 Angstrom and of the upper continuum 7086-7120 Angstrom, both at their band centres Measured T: -0.246 mag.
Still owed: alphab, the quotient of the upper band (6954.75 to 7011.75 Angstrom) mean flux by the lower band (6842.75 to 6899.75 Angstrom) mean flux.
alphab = 1.63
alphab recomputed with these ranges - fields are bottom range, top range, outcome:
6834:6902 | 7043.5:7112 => 1.50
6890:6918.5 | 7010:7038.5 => 1.77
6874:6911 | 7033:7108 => 1.51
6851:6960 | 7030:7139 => 1.30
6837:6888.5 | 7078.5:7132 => 1.29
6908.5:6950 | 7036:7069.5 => 1.47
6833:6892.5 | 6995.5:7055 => 2.05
